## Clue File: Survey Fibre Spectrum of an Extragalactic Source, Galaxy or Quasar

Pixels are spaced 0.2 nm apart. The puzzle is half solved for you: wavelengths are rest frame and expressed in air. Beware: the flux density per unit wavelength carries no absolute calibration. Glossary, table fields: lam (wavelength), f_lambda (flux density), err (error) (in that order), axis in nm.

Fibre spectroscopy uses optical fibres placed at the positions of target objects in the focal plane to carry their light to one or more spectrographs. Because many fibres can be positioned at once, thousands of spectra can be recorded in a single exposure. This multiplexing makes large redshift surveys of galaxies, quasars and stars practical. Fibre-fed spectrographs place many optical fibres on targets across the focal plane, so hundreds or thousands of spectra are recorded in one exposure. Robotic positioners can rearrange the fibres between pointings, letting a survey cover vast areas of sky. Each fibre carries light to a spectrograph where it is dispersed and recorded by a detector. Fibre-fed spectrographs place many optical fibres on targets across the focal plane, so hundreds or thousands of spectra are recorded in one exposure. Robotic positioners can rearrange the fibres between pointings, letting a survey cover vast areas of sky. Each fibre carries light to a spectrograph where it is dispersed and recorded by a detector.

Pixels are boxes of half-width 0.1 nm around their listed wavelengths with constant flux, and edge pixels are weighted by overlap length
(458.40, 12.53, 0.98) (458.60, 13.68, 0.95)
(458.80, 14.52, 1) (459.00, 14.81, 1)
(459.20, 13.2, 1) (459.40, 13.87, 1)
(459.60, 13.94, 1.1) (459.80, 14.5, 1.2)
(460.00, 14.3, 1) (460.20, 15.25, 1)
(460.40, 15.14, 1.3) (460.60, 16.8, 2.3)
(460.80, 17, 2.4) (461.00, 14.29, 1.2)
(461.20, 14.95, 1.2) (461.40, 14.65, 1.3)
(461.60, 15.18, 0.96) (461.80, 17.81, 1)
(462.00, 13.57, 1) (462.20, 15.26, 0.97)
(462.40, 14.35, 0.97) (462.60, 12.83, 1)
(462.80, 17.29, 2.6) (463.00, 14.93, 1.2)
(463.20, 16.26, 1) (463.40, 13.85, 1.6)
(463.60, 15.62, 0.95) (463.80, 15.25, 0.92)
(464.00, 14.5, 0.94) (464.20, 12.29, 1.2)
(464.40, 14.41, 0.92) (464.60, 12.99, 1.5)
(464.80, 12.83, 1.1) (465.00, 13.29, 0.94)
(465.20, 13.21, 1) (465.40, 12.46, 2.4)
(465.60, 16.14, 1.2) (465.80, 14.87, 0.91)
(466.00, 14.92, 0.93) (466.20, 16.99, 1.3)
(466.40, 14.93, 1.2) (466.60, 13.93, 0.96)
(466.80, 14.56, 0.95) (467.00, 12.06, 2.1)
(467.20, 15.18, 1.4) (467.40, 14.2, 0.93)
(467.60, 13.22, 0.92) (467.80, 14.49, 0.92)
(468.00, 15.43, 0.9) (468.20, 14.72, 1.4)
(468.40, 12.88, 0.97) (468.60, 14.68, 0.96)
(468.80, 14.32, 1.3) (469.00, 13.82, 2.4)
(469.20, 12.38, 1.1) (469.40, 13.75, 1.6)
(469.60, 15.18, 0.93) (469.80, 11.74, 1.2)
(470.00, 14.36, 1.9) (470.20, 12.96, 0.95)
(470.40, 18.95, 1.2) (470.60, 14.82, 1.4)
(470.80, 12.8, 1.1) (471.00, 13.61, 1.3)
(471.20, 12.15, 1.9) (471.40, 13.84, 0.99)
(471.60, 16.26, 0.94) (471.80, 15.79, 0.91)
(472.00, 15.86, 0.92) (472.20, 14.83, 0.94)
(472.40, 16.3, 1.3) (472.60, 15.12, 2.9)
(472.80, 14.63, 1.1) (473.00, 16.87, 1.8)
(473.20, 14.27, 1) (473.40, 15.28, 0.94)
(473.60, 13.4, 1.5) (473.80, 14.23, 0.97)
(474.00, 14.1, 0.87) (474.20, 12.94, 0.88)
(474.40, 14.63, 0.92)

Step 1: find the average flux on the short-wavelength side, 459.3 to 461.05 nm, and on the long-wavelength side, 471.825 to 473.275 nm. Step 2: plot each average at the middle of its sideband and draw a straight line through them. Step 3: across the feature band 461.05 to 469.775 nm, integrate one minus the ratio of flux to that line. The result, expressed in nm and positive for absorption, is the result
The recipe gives 0.46 nm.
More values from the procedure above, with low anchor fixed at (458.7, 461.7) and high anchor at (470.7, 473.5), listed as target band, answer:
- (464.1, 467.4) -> 0.169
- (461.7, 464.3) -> -0.014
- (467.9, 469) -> 0.035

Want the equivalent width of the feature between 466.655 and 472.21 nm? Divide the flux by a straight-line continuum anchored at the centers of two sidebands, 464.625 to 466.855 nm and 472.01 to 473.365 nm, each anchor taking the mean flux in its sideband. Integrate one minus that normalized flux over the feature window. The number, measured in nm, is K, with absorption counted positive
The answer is 0.242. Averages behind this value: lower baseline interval 14.3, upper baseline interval 15.4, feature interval 14.2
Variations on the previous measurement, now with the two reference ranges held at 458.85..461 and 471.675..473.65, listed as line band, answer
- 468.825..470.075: 0.13 nm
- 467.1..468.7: 0.08 nm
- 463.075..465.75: 0.16 nm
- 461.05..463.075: -0.02 nm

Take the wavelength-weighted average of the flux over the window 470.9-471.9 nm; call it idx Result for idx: 14.3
